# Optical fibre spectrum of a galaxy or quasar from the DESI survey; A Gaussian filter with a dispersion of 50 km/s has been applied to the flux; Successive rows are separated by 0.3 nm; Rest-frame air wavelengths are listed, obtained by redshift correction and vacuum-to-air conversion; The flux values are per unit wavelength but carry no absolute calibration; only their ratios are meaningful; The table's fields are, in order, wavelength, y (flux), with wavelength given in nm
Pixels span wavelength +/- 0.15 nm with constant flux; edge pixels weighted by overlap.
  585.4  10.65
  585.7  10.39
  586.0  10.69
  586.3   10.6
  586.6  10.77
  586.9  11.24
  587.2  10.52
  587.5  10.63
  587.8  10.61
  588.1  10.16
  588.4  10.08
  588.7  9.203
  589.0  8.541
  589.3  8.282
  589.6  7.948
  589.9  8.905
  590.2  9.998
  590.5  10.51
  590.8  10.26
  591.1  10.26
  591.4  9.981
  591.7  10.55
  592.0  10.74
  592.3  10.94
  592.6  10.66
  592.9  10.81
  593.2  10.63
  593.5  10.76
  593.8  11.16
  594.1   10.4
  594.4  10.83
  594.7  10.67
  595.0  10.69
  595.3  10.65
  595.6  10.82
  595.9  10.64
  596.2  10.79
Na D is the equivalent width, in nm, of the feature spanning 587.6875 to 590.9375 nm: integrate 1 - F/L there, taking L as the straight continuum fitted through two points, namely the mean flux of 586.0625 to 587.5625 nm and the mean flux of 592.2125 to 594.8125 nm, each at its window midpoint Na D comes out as 0.38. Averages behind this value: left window 10.8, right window 10.8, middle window 9.48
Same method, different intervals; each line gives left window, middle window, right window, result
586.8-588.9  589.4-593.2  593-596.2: 0.14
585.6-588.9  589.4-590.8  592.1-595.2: 0.15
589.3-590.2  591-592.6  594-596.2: -0.18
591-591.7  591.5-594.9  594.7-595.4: -0.10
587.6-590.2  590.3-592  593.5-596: -0.09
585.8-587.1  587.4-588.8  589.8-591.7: 0.05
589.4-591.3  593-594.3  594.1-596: -0.05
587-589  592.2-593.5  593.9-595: -0.03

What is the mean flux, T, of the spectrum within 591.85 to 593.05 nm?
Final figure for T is 10.8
